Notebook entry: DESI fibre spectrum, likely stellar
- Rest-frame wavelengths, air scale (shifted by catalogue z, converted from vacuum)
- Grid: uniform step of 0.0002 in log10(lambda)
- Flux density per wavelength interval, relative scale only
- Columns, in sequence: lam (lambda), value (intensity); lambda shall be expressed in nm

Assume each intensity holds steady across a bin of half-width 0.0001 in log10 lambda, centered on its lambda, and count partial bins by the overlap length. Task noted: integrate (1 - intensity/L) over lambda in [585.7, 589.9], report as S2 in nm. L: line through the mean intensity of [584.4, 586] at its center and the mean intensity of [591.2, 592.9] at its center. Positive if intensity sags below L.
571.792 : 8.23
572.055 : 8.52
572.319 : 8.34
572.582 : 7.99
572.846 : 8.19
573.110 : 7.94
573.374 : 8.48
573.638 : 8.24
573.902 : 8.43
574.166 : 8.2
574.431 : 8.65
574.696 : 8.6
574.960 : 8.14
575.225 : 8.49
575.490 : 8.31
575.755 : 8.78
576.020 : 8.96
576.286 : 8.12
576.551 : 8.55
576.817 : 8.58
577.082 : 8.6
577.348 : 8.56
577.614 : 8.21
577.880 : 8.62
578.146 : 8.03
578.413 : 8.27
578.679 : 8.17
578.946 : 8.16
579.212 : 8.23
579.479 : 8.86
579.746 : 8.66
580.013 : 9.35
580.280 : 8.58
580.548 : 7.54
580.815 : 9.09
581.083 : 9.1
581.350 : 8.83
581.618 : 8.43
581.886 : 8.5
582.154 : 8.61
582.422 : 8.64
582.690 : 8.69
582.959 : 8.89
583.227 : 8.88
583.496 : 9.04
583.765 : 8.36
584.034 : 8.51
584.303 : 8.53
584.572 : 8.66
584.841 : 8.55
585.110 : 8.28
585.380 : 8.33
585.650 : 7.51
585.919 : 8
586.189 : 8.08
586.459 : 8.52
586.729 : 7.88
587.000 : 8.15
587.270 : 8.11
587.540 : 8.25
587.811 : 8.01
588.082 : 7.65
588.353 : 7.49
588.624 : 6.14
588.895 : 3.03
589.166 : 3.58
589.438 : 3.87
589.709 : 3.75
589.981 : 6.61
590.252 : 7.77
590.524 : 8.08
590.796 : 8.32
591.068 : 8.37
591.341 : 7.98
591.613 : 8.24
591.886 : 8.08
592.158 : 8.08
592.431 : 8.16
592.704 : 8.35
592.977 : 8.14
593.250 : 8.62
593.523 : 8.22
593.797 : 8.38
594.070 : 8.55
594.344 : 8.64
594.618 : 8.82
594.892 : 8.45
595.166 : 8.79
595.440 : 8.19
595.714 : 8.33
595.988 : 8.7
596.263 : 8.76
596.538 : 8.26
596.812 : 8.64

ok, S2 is 0.77 nm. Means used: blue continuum 8.24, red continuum 8.15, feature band 6.71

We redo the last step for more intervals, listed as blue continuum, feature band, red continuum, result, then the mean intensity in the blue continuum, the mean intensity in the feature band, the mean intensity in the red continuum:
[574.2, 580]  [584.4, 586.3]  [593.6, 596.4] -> 0.067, 8.47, 8.21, 8.55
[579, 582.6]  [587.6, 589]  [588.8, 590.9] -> -0.102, 8.64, 6.63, 5.64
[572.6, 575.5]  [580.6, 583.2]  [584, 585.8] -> -0.123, 8.32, 8.72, 8.33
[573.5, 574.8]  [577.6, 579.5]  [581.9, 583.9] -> 0.061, 8.42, 8.29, 8.71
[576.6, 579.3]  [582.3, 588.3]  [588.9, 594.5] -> -0.373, 8.35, 8.33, 7.39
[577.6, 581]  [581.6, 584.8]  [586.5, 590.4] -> -0.432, 8.46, 8.65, 6.5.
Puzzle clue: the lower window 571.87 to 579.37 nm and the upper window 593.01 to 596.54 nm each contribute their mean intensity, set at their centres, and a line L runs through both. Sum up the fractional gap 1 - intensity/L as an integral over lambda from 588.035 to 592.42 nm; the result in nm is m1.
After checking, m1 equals 0.91 nm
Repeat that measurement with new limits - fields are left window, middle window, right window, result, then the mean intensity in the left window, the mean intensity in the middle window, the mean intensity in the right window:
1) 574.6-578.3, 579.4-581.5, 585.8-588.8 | -0.14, 8.47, 8.75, 7.78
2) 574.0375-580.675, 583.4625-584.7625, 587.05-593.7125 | -0.13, 8.45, 8.58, 7.23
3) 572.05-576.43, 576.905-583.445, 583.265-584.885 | -0.03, 8.37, 8.57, 8.63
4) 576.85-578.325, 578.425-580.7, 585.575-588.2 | -0.03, 8.41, 8.44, 8.03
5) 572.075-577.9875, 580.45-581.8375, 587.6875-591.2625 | -0.20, 8.41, 8.62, 6.38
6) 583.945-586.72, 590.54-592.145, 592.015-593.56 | 0.02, 8.28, 8.18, 8.27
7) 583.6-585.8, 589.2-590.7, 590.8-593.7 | 0.43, 8.35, 5.91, 8.23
